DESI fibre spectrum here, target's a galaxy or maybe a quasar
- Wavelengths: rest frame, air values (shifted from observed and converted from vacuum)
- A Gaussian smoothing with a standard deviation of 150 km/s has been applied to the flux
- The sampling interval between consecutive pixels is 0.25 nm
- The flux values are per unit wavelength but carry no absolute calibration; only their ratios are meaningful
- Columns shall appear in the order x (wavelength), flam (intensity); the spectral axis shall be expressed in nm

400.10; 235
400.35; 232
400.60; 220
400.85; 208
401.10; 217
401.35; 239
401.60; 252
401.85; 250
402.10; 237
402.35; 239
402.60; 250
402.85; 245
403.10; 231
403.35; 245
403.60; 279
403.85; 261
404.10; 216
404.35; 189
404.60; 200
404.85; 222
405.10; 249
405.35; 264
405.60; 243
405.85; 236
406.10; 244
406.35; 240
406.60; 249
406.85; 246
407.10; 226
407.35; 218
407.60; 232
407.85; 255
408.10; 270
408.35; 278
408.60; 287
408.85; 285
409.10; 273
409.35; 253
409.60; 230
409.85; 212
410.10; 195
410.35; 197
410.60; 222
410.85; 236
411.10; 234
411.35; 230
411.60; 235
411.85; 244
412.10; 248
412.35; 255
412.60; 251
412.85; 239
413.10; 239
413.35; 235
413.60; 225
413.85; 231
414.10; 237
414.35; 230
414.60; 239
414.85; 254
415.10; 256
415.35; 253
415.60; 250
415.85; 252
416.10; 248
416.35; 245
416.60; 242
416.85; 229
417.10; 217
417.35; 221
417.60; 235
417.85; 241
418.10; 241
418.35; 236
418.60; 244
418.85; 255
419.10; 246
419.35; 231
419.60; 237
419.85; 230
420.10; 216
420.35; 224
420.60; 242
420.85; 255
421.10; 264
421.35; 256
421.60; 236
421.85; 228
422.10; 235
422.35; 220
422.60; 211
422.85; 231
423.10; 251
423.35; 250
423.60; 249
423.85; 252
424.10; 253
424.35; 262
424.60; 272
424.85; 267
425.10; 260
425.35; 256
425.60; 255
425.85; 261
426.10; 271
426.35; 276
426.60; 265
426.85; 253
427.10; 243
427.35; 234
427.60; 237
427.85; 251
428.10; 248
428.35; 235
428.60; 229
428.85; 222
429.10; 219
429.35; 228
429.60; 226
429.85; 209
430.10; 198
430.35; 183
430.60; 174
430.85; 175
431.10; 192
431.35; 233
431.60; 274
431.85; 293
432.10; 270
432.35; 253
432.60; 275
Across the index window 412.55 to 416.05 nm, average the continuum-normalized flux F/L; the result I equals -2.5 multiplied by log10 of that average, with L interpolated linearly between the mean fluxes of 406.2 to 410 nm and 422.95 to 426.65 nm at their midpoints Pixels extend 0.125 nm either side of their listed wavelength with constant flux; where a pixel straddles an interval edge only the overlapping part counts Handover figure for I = 0.05 mag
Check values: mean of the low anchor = 250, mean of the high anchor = 260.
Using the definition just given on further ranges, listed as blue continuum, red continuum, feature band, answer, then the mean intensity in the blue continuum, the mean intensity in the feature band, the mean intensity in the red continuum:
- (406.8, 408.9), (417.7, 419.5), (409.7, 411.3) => 0.16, 254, 217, 242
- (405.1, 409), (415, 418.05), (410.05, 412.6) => 0.07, 252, 232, 241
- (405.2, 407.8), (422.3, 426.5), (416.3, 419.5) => 0.05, 240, 237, 253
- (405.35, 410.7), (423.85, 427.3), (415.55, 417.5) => 0.06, 243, 238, 260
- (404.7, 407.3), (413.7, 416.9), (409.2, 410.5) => 0.11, 241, 219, 244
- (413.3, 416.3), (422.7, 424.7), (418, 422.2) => 0.04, 243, 240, 252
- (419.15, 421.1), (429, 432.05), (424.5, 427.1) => -0.16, 236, 263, 218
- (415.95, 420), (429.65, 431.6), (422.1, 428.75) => -0.16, 237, 249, 201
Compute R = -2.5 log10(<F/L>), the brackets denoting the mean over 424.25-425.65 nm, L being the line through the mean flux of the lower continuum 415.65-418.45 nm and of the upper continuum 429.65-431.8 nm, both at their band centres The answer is -0.19 mag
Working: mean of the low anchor 237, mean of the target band 262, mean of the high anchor 209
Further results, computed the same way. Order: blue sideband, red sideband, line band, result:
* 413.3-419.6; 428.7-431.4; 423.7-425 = -0.19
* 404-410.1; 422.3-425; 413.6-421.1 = 0.03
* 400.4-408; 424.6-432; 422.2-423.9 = 0.00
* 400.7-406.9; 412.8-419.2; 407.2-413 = -0.02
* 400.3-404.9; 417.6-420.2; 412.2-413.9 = -0.02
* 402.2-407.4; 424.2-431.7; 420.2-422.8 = 0.00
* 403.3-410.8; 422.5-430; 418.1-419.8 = 0.01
